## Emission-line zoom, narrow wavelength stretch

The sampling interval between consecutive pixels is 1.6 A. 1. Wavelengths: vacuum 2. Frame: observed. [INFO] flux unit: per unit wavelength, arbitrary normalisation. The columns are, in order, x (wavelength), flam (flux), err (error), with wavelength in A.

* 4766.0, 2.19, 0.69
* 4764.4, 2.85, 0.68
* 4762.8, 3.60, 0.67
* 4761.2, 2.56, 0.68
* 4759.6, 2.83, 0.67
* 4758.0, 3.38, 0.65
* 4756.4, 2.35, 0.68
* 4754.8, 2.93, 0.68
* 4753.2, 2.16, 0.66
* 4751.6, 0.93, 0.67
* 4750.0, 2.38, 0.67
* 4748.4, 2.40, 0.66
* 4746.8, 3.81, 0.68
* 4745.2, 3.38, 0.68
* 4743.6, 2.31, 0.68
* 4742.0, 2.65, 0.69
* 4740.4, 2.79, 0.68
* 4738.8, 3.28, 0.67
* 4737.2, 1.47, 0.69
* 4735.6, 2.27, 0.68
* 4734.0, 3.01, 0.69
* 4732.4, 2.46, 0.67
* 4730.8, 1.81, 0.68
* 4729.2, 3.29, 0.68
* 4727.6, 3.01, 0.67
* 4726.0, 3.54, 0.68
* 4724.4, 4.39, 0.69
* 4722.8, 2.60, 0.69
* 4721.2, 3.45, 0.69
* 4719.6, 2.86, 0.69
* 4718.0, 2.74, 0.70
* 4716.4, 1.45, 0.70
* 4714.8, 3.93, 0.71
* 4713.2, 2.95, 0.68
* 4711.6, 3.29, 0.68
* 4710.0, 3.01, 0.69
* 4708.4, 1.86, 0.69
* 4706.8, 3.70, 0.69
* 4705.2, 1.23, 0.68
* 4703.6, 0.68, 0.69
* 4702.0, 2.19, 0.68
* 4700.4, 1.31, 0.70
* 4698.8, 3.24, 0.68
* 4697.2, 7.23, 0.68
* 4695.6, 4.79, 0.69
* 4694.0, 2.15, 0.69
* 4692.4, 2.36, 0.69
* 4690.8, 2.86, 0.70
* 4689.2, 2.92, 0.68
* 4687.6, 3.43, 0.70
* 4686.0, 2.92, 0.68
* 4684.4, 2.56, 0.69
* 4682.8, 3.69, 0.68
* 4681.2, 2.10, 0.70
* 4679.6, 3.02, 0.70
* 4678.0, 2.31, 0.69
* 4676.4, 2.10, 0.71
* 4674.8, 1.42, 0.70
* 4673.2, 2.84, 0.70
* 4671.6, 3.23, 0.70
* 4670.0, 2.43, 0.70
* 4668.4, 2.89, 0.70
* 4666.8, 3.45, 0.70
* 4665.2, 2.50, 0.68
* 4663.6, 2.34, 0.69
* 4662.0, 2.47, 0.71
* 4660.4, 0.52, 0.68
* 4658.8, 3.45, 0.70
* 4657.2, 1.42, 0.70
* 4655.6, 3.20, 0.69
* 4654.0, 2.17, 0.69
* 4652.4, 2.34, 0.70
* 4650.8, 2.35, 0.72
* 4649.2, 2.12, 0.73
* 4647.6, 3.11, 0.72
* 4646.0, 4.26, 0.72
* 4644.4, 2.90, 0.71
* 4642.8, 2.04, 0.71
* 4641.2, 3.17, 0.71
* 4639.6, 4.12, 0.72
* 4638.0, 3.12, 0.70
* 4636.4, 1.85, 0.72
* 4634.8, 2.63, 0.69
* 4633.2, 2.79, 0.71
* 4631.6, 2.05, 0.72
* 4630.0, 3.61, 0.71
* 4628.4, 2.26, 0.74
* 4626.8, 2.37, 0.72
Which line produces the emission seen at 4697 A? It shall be H-gamma 4340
